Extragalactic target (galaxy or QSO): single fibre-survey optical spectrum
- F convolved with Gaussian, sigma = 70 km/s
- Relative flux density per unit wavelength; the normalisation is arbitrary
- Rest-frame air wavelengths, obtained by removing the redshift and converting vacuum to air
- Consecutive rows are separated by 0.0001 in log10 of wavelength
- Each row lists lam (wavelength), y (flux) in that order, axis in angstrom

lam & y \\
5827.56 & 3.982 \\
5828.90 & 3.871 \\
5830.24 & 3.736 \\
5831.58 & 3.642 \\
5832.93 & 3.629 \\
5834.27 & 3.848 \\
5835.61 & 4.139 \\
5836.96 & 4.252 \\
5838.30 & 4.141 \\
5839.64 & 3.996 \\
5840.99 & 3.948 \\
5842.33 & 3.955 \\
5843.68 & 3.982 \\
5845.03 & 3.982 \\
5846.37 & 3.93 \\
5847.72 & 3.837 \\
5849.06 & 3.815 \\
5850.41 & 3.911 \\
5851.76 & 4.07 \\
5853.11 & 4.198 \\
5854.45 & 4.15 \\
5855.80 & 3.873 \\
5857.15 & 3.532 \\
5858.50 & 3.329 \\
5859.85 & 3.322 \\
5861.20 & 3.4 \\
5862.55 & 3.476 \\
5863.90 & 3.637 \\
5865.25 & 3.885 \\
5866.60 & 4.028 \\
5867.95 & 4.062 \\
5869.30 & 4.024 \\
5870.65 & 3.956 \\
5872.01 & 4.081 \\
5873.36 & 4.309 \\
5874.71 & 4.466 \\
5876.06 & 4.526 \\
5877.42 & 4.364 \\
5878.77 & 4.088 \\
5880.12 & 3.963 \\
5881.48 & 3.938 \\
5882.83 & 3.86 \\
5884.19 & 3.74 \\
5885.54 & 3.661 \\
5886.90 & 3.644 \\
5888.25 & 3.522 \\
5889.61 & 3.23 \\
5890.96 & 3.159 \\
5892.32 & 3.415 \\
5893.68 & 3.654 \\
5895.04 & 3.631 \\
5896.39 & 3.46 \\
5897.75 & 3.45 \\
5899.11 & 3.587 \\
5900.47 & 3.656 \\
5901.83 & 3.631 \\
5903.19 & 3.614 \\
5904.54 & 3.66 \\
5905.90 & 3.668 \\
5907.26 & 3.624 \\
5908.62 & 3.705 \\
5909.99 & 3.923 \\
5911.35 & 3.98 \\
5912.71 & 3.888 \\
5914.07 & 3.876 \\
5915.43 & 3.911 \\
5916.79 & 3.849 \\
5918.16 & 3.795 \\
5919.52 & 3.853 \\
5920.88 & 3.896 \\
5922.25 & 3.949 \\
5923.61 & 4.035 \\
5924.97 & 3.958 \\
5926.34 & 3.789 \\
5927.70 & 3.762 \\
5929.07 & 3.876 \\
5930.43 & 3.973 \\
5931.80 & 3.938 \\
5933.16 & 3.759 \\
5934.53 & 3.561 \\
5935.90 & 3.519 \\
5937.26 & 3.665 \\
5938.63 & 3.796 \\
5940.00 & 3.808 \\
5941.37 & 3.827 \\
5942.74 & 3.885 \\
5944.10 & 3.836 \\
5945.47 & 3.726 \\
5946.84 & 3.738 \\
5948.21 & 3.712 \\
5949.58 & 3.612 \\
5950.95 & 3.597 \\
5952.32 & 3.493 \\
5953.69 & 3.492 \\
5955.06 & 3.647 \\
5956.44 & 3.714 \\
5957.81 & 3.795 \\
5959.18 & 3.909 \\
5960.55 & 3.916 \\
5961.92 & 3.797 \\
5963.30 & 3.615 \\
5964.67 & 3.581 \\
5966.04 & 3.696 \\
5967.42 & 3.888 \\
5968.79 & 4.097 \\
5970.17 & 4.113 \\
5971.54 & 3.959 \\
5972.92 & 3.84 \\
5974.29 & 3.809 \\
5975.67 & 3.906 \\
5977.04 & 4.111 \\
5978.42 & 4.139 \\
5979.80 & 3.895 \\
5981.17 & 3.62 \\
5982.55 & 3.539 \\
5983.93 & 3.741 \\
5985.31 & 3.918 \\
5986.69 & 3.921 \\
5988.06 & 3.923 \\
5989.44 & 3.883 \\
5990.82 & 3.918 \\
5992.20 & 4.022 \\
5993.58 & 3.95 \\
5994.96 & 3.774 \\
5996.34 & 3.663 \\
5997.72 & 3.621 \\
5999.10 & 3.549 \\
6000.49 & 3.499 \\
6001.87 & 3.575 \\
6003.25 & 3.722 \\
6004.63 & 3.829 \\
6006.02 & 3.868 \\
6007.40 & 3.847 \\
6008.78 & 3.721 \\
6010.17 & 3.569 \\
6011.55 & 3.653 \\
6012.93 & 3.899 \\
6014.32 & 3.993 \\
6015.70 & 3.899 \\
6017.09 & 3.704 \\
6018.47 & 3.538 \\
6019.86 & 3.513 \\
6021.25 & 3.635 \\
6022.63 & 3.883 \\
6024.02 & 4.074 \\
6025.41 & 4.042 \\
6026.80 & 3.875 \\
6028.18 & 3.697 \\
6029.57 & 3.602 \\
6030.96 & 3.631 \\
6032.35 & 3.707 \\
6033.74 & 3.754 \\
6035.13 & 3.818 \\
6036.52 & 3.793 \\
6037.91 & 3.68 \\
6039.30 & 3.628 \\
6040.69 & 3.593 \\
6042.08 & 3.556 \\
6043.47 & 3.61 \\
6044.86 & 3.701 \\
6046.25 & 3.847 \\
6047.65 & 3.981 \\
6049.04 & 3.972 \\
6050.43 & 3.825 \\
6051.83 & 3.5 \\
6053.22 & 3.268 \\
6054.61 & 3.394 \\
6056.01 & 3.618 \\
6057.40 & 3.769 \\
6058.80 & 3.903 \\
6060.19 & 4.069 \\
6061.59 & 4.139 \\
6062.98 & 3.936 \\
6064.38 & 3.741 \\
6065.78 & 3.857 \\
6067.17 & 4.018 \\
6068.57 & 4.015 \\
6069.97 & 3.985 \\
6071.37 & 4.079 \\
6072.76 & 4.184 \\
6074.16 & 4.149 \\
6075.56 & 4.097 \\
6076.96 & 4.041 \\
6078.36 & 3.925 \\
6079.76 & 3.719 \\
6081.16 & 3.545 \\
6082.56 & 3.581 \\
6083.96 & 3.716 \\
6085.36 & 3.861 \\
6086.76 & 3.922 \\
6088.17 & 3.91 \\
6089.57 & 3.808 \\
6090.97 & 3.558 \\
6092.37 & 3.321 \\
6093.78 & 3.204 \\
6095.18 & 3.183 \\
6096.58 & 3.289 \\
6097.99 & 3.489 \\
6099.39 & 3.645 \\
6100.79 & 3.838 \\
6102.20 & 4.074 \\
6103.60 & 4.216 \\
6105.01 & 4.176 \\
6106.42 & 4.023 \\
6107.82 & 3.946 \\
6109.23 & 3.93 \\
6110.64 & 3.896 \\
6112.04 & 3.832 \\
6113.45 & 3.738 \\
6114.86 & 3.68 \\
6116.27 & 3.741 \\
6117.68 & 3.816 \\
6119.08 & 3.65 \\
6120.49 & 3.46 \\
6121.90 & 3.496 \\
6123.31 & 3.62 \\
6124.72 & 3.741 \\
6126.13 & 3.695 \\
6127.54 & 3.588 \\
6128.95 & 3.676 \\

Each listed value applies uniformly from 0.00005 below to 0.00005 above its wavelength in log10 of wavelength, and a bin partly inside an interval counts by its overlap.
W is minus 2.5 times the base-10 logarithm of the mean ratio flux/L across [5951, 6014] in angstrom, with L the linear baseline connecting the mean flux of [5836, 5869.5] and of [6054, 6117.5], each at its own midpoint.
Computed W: 0.01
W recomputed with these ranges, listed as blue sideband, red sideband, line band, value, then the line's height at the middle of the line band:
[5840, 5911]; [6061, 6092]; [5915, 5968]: 0.02 mag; 3.83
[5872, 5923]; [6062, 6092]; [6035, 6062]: 0.04 mag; 3.87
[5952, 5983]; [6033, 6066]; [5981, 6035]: 0.00 mag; 3.78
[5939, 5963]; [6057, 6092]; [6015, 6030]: 0.02 mag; 3.83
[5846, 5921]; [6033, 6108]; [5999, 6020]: 0.02 mag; 3.79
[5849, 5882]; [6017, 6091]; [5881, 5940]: 0.05 mag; 3.9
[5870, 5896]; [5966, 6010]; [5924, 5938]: 0.02 mag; 3.84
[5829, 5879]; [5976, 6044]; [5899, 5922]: 0.03 mag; 3.87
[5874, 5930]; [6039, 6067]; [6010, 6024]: 0.00 mag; 3.76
